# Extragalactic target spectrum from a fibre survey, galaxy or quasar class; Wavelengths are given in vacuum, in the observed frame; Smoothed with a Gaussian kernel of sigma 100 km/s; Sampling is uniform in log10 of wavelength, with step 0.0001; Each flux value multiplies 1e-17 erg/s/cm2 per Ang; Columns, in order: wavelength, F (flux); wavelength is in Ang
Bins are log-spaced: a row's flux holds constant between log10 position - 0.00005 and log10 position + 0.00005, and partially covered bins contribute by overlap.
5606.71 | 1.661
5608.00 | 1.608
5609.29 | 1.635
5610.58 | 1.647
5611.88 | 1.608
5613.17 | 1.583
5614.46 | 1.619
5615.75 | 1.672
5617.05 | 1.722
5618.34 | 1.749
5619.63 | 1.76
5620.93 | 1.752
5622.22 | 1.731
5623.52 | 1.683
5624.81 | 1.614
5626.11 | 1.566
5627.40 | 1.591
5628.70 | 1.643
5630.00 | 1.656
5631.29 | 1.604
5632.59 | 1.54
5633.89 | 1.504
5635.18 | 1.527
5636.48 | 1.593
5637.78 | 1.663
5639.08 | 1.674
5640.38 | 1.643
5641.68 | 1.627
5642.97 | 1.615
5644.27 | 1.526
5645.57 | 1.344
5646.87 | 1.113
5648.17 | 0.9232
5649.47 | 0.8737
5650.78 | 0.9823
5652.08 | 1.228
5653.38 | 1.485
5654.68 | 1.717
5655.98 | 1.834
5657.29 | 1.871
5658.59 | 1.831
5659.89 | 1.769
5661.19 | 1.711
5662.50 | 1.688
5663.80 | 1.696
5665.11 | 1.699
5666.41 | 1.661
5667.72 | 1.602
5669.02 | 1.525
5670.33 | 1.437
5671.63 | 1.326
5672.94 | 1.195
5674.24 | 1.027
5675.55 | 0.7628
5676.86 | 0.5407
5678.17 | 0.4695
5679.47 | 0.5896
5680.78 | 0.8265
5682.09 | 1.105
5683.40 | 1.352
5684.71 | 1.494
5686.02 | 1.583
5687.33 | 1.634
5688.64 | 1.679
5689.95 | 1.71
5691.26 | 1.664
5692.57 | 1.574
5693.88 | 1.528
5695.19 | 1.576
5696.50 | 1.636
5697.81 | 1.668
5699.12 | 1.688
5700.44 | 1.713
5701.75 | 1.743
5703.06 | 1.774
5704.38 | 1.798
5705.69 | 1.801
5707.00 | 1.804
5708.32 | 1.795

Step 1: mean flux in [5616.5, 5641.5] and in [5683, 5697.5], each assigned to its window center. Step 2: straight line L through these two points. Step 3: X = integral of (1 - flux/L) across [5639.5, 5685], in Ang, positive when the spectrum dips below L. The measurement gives 7.61 Ang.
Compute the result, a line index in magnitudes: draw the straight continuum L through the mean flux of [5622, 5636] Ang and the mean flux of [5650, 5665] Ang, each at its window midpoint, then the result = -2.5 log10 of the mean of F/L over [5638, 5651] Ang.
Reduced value 0.19 mag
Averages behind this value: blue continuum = 1.6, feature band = 1.35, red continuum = 1.62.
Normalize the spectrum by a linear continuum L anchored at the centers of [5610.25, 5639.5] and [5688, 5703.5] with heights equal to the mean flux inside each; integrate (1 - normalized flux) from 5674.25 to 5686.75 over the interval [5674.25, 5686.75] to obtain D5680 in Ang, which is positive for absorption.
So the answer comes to 5.1 Ang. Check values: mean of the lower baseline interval 1.64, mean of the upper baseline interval 1.66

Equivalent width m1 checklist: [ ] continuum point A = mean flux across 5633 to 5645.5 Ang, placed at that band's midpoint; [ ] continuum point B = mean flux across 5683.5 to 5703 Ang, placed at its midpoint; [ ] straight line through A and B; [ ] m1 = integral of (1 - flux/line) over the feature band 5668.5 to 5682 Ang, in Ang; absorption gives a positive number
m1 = 5.39 Ang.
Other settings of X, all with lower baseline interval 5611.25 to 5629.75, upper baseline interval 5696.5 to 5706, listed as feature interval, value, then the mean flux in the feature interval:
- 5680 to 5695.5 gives 2.3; 1.47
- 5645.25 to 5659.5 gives 2.5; 1.39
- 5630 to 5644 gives 0.6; 1.6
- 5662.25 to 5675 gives 1.7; 1.47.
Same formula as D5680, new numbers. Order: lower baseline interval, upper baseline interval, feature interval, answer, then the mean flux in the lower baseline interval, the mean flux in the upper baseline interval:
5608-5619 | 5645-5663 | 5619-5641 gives -0.85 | 1.65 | 1.45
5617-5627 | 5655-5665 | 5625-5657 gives 4.52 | 1.69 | 1.76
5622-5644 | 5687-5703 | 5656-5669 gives -0.70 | 1.61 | 1.66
